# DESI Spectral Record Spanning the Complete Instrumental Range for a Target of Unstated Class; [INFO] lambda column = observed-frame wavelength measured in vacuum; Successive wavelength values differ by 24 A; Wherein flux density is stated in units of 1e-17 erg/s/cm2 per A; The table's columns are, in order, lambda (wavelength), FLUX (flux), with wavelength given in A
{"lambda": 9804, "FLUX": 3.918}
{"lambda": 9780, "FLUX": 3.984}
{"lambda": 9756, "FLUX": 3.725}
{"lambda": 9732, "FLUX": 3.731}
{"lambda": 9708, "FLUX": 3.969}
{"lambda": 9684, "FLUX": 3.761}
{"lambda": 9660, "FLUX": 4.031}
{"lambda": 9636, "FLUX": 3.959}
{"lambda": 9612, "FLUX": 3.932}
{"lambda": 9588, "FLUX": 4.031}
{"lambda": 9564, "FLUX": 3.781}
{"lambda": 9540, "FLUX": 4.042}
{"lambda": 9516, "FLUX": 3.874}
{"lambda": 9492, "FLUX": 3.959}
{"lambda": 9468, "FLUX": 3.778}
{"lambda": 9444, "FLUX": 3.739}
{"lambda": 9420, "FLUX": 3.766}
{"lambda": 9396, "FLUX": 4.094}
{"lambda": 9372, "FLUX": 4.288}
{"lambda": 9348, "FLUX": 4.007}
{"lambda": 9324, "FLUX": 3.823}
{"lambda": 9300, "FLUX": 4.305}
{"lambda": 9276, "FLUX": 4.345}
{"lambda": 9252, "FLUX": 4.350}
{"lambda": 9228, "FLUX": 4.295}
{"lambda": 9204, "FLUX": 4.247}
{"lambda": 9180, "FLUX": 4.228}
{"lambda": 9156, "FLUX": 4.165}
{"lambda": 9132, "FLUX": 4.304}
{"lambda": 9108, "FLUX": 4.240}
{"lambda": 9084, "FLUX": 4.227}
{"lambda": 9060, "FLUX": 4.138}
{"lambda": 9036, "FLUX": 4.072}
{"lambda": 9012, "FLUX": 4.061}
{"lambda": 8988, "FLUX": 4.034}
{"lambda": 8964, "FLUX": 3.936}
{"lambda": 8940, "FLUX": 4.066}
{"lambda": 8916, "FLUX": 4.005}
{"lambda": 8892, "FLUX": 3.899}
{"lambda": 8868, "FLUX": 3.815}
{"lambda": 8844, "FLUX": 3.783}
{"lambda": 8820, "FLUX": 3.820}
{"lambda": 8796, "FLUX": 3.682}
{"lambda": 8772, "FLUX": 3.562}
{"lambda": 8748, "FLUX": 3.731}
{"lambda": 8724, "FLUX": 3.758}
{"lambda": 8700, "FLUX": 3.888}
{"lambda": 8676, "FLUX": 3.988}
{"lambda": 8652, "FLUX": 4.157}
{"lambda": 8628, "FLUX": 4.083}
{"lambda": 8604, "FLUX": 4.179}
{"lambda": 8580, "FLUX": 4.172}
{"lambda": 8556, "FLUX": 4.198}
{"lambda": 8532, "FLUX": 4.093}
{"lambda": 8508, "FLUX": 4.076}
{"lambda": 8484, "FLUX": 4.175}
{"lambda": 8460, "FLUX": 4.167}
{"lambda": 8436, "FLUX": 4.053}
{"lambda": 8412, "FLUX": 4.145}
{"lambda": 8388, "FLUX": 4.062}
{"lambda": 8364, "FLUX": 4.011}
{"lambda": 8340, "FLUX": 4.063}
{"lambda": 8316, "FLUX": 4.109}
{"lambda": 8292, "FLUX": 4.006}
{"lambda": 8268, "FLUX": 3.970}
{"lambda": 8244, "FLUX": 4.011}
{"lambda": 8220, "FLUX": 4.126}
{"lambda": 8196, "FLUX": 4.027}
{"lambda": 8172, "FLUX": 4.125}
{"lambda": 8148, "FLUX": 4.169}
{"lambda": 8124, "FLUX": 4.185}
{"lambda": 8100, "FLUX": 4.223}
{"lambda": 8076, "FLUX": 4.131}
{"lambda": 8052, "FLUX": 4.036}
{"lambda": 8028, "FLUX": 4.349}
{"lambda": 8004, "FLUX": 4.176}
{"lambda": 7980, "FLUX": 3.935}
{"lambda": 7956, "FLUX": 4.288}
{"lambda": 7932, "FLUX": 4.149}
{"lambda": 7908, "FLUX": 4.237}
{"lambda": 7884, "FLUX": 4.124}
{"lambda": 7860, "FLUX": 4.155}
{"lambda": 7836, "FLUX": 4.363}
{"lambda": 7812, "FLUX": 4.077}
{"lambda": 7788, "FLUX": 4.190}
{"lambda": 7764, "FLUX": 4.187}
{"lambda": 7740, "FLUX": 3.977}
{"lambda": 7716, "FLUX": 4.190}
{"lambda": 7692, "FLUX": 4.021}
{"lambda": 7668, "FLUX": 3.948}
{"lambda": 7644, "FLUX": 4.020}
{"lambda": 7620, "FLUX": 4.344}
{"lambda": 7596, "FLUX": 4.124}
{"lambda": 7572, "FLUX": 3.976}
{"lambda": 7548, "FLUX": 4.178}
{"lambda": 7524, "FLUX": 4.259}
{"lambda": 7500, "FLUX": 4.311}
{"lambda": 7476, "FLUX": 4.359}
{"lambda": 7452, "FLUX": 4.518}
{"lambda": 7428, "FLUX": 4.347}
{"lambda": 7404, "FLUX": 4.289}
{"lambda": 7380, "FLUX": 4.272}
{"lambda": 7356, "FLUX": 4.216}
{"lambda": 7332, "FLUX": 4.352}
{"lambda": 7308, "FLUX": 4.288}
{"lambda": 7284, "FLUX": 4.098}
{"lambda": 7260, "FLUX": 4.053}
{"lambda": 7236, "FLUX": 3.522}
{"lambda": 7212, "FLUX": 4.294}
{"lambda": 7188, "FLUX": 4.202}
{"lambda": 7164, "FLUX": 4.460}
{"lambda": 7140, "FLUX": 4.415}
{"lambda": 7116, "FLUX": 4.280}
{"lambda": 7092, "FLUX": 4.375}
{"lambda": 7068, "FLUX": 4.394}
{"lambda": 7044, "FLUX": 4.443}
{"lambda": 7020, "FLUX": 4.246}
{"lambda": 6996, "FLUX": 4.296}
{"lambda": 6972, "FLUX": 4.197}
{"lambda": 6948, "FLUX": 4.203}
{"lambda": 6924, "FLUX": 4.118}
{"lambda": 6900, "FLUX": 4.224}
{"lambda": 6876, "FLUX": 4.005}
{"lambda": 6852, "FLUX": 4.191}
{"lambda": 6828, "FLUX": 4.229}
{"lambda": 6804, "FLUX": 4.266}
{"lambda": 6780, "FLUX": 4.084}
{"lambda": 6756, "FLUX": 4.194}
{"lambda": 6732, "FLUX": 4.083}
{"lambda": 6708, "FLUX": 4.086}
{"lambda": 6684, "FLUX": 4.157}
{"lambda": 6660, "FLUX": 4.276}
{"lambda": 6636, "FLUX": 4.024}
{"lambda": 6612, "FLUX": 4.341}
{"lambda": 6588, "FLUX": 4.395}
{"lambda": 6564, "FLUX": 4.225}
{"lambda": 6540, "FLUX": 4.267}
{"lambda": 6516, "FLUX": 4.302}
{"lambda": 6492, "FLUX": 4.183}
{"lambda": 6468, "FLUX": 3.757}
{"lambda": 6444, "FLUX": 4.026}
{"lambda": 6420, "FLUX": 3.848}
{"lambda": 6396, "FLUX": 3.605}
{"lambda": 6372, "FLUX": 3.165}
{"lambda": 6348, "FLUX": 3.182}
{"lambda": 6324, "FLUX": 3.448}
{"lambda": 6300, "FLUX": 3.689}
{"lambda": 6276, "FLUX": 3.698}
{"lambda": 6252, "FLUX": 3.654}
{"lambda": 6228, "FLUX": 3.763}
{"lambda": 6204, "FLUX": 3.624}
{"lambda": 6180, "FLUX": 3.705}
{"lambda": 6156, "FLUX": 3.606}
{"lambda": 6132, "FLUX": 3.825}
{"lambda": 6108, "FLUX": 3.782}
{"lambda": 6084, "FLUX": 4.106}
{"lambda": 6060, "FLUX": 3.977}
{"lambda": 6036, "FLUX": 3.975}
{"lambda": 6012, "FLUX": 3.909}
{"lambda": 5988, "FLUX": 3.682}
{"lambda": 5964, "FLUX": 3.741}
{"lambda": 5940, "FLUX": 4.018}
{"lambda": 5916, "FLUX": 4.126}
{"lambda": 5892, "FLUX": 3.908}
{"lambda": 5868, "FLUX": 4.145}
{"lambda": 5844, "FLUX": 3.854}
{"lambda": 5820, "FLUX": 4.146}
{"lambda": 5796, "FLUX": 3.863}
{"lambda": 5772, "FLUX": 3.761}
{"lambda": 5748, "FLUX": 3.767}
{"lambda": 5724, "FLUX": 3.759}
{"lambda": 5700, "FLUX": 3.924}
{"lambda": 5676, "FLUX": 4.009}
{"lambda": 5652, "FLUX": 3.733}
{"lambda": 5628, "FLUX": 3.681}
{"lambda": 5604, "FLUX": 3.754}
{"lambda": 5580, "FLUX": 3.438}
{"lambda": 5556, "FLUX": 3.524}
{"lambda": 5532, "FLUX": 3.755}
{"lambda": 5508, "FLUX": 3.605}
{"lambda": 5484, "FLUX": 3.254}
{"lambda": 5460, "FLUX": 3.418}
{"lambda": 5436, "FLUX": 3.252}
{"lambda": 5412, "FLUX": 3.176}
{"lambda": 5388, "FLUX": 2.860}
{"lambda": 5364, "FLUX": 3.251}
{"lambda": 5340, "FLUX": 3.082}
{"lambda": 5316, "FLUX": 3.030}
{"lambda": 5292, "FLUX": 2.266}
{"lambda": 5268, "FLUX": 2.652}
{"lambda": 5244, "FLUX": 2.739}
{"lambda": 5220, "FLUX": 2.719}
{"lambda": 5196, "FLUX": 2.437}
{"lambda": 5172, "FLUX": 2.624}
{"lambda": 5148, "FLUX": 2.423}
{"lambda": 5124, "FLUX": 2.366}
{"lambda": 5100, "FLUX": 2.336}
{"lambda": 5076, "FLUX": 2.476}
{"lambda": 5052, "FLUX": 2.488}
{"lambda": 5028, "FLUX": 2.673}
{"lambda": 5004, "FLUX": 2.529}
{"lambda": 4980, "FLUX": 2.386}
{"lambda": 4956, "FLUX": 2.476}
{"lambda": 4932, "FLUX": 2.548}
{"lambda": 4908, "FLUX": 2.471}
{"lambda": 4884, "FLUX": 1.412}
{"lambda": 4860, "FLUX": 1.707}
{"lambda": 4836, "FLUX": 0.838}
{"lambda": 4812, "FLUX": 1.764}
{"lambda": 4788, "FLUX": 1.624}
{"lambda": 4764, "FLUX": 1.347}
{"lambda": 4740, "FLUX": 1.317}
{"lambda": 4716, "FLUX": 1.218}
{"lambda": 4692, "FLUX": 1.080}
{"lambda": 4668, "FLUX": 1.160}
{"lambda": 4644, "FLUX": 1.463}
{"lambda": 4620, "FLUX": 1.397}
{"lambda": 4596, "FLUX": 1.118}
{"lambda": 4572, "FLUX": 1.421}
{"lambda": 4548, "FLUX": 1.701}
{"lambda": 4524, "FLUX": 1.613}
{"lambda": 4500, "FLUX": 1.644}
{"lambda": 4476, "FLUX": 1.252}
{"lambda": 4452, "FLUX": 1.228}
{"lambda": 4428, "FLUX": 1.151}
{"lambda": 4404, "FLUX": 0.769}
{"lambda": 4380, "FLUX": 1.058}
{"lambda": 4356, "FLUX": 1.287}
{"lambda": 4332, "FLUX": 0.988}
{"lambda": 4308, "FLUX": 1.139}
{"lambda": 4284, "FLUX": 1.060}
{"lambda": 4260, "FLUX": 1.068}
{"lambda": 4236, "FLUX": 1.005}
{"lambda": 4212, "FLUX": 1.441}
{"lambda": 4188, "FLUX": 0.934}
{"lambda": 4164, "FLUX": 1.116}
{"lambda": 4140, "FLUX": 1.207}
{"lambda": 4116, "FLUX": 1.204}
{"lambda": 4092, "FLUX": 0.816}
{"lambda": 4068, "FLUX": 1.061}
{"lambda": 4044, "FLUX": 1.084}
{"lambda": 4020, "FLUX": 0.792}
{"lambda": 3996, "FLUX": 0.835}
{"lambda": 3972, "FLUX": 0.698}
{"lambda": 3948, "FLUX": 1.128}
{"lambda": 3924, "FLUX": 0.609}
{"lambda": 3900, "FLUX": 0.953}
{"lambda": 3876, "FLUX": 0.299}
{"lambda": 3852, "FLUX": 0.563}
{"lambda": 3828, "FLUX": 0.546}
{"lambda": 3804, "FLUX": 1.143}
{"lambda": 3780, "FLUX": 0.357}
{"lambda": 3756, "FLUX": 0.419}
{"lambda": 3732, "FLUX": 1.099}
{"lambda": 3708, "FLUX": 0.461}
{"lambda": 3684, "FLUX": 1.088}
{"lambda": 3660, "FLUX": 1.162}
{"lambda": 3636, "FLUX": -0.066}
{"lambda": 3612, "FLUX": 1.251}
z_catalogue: 0.23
